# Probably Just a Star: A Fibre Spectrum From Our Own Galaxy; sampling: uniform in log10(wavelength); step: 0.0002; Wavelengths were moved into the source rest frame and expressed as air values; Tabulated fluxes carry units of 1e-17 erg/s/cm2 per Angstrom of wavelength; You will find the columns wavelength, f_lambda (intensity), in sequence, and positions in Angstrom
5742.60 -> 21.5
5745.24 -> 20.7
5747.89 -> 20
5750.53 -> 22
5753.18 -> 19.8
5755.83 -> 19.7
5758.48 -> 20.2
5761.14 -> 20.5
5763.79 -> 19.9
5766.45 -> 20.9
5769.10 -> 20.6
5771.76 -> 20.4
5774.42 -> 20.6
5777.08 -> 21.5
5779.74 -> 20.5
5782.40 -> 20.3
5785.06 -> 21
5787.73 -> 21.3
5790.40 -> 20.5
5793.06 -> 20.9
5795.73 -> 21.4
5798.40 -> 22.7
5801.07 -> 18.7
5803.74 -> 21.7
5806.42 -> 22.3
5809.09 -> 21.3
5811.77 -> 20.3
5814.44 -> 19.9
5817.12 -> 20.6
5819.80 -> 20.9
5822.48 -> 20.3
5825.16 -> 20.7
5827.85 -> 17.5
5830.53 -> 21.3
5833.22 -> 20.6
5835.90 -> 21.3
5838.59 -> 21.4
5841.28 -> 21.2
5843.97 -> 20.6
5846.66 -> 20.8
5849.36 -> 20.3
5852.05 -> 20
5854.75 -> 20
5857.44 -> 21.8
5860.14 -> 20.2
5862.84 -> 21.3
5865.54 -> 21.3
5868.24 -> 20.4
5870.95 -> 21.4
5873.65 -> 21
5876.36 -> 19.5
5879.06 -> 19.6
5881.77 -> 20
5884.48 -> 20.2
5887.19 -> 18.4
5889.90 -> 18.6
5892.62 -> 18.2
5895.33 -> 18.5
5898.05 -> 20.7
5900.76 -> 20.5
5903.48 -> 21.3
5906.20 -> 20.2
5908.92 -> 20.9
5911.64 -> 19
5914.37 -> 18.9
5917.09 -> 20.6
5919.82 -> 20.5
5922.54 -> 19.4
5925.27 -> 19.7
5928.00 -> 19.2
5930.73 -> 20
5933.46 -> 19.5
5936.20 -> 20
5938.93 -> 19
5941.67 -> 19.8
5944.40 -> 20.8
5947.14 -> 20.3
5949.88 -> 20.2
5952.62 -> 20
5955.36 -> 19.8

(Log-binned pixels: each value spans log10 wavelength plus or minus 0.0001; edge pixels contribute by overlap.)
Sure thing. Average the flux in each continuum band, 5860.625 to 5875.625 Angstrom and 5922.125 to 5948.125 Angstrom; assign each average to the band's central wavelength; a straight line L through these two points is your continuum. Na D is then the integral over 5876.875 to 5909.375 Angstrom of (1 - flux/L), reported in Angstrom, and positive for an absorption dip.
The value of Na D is 1.25 Angstrom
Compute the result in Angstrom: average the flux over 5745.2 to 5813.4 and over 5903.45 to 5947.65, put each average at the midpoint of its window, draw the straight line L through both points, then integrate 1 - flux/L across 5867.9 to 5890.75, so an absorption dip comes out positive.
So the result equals 0.3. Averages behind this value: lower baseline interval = 20.8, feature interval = 19.9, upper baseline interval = 19.9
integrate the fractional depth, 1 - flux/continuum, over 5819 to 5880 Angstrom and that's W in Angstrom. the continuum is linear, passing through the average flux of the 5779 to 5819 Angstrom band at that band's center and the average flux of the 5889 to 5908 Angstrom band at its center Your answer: -0.8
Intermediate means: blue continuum 20.9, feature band 20.6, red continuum 19.8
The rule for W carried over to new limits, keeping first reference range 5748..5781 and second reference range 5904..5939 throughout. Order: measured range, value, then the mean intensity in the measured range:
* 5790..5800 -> -0.5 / 21.4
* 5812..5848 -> -0.5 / 20.5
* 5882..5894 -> 0.6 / 19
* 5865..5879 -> -0.4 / 20.6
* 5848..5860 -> -0.2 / 20.5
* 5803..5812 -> -0.5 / 21.5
